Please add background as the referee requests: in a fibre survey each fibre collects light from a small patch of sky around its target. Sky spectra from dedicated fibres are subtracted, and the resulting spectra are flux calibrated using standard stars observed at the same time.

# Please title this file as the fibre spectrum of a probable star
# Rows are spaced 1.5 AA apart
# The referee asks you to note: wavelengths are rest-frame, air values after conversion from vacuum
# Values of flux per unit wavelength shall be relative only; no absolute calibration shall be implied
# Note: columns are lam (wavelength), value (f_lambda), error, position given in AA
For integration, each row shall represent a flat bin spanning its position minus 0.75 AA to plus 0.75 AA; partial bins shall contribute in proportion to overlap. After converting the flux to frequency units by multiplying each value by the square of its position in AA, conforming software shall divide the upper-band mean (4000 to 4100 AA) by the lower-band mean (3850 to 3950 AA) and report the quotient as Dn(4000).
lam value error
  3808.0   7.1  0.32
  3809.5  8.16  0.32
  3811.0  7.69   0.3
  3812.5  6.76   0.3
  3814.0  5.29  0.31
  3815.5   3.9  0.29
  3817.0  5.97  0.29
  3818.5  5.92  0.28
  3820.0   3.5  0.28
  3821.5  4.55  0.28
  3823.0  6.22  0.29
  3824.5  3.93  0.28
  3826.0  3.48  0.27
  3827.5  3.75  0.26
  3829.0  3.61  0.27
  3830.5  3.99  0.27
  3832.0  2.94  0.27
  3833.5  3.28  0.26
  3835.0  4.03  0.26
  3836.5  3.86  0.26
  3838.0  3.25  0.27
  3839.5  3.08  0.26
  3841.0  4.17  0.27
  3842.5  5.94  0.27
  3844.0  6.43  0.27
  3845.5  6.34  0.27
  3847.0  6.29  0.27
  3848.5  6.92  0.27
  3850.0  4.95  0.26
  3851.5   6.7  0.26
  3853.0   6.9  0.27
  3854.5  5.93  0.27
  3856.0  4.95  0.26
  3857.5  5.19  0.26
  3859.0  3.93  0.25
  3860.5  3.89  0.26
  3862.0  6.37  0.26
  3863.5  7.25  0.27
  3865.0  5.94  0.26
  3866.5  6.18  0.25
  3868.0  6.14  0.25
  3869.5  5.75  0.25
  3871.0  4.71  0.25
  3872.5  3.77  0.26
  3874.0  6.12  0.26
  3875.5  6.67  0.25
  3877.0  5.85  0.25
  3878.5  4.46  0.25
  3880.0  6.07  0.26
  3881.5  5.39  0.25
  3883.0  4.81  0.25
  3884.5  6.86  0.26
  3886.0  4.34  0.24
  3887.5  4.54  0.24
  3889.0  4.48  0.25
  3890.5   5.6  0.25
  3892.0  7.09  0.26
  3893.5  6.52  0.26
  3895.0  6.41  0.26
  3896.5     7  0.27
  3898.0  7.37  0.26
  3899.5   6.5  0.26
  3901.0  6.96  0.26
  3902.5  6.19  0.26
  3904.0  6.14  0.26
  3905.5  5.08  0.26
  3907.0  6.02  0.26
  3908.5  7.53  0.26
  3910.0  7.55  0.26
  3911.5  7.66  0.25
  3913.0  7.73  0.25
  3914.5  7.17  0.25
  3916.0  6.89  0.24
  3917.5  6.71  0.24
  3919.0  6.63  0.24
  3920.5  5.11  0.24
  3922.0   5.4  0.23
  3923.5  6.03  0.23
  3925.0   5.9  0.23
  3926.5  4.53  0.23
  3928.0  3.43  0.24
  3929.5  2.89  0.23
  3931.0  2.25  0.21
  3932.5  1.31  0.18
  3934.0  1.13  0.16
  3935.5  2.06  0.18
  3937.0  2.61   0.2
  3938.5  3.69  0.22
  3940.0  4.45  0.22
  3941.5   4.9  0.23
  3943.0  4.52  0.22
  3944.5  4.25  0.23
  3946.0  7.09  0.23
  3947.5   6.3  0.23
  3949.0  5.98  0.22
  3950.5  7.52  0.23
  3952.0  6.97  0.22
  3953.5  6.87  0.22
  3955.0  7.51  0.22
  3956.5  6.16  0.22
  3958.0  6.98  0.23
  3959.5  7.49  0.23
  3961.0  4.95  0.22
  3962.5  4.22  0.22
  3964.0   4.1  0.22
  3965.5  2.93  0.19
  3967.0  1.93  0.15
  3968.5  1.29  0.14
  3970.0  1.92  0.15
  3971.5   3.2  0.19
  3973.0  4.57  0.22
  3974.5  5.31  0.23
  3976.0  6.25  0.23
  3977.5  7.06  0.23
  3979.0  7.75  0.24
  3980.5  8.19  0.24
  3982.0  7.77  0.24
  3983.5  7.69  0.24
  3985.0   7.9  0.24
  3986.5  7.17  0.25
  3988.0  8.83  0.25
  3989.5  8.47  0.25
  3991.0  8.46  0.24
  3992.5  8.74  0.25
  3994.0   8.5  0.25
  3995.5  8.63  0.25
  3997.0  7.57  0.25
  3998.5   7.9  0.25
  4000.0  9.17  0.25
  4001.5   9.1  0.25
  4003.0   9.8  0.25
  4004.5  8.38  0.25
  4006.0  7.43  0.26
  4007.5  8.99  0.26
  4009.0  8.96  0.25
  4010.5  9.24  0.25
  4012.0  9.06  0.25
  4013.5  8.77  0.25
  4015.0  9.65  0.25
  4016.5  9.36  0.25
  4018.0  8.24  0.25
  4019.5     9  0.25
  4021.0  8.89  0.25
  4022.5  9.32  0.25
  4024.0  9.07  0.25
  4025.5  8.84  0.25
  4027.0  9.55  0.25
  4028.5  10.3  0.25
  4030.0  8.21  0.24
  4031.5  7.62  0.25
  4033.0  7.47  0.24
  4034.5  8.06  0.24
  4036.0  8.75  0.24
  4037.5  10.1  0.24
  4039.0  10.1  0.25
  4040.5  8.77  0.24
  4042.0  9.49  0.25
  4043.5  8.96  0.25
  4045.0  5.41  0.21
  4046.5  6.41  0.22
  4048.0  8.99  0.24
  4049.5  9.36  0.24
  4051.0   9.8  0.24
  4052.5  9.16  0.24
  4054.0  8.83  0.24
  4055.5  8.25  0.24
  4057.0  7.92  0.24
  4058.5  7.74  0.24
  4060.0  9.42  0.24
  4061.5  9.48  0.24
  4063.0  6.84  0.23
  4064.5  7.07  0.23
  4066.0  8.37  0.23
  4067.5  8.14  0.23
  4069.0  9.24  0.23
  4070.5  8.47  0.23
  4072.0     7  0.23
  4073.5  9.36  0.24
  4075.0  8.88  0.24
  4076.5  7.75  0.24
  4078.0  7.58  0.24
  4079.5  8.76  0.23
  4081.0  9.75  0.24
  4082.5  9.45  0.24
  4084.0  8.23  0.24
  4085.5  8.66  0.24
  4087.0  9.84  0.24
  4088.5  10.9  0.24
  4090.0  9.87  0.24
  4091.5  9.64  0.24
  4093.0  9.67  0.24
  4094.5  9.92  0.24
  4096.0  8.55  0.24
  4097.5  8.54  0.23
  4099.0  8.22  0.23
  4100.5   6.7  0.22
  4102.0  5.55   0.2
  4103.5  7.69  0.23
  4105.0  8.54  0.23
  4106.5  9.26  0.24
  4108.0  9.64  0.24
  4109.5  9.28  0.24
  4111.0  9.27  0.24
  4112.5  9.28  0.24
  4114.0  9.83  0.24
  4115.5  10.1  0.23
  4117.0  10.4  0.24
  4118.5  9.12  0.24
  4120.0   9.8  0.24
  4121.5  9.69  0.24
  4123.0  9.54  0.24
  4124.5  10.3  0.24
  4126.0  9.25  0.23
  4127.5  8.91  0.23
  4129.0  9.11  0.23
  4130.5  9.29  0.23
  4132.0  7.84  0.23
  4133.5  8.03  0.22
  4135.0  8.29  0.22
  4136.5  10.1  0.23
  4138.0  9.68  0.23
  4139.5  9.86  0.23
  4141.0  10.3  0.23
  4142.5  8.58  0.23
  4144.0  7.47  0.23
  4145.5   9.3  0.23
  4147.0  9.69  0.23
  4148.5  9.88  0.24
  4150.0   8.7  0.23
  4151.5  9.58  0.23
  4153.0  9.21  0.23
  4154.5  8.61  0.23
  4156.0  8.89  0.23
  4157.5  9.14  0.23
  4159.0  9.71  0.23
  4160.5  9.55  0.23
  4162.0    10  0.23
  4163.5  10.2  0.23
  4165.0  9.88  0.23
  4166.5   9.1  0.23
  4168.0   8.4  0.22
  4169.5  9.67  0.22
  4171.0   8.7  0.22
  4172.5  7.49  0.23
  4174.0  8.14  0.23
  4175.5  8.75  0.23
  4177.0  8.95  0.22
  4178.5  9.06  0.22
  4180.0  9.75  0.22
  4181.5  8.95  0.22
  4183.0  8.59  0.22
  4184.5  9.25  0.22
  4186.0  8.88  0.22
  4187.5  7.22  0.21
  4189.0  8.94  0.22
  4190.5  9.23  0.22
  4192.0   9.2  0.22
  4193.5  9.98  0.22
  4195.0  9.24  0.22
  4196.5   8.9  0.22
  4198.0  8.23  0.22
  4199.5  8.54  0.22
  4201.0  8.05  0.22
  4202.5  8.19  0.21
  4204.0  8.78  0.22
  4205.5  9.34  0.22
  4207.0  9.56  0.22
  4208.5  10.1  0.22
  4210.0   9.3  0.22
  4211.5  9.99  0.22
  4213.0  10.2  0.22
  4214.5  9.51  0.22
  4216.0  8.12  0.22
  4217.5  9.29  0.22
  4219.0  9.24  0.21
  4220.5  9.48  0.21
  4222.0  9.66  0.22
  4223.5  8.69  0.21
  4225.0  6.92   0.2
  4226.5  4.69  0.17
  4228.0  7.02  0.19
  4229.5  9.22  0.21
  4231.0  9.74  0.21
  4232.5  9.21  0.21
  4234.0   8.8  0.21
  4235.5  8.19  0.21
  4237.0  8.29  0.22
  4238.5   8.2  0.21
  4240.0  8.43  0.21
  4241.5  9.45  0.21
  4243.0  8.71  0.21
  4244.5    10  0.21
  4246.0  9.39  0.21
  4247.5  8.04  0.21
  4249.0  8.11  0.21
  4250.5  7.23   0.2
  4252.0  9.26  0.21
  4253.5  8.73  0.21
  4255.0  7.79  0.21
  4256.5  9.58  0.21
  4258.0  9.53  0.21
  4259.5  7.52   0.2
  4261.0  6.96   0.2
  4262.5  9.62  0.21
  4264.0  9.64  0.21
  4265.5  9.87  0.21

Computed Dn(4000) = 1.7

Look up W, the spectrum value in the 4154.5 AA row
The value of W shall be 8.61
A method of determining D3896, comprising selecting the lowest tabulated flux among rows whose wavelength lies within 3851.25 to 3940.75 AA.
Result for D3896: 1.13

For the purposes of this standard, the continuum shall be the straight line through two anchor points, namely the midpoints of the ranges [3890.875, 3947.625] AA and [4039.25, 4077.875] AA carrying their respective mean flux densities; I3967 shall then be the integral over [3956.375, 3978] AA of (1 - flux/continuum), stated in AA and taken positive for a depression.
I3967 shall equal 6.6 AA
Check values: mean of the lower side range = 5.44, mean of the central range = 4.48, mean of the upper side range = 8.37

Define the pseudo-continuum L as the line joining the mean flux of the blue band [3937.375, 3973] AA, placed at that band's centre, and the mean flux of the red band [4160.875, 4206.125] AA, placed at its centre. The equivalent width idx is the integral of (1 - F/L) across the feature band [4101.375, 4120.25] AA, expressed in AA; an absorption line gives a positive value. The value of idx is -3.41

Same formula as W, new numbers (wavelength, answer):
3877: 5.85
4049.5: 9.36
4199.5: 8.54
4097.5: 8.54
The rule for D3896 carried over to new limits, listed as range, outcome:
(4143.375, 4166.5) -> 7.47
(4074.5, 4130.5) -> 5.55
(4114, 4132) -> 7.84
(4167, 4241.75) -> 4.69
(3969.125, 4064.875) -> 1.92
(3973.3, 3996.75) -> 5.31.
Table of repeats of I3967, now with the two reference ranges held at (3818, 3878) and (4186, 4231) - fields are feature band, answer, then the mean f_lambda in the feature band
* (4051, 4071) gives -3.2 AA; 8.43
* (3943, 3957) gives -0.7 AA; 6.42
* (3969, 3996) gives -2.0 AA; 6.95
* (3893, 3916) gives -4.7 AA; 6.79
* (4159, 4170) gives -1.6 AA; 9.55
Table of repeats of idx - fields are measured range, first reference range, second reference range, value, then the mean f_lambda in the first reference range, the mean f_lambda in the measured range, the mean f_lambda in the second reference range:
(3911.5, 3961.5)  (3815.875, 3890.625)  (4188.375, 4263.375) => 5.27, 5.09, 5.29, 8.77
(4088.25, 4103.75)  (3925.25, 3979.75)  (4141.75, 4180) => -1.90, 4.63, 8.62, 9.08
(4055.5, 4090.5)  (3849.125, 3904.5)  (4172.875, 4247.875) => -4.82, 5.78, 8.62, 8.83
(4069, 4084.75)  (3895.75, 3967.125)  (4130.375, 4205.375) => -1.90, 5.46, 8.56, 9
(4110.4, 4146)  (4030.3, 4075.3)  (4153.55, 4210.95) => -2.16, 8.44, 9.31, 9.02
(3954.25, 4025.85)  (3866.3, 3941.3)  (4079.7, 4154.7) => -3.18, 5.42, 7.3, 9.14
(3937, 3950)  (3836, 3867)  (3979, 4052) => 3.95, 5.46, 5.05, 8.63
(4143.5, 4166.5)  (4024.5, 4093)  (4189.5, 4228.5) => -1.43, 8.7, 9.33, 8.84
